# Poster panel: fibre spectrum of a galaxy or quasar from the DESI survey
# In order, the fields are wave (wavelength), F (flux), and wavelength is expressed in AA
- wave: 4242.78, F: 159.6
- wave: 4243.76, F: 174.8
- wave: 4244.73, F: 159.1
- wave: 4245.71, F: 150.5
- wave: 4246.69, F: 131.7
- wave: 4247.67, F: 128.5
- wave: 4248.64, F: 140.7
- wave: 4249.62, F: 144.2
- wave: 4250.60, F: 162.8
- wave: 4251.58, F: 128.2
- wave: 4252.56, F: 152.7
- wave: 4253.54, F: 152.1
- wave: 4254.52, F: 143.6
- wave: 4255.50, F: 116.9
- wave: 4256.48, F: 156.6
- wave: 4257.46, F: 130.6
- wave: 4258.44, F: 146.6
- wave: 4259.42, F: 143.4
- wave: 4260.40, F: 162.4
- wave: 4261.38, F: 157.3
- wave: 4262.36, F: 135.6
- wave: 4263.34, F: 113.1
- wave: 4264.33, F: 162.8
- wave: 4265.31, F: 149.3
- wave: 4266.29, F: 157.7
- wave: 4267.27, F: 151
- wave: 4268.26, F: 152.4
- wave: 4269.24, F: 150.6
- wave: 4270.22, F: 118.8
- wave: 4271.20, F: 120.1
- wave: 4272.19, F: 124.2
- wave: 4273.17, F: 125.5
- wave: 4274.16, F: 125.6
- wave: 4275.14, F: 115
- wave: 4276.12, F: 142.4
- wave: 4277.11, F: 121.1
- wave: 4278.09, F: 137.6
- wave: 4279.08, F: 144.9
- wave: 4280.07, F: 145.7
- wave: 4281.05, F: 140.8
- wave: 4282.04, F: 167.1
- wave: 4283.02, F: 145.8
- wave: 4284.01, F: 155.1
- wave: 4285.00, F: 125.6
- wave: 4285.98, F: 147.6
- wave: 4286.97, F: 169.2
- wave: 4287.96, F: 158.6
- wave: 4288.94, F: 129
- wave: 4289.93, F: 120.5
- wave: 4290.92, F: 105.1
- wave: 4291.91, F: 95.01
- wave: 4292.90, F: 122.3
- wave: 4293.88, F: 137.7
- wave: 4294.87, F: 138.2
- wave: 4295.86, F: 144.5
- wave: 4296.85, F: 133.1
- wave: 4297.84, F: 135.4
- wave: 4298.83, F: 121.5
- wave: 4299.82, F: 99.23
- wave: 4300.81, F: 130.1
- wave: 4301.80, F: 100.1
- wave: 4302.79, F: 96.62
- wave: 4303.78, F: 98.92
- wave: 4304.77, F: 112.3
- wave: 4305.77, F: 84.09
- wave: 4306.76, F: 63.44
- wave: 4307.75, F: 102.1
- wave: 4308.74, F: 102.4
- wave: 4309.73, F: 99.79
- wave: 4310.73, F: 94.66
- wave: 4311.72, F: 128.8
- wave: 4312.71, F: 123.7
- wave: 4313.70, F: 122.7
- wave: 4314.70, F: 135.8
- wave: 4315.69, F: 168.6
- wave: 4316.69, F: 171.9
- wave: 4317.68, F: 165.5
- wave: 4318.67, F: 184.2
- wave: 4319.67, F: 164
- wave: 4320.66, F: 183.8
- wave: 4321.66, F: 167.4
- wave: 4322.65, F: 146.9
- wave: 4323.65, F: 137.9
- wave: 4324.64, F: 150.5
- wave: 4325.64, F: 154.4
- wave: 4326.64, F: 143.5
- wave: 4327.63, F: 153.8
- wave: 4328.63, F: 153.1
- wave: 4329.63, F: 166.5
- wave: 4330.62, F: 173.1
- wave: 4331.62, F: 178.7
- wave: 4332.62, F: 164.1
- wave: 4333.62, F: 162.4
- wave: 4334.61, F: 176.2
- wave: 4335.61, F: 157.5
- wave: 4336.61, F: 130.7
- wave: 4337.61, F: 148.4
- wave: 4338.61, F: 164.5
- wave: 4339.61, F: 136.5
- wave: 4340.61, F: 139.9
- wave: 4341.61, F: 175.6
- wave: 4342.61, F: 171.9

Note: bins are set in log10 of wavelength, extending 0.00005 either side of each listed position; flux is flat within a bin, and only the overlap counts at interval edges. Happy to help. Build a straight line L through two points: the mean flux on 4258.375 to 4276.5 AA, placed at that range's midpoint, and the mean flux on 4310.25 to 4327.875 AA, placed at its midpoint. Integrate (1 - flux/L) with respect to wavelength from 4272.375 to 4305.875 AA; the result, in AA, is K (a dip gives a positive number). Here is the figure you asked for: 3.4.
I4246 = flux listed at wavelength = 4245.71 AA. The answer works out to 150.5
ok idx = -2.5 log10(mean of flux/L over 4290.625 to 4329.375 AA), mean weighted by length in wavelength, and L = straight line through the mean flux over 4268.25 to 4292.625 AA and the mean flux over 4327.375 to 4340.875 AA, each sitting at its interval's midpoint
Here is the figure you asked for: 0.14 mag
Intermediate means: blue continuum 135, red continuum 158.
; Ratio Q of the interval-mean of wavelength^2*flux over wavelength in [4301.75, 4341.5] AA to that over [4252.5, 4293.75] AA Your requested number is 1.04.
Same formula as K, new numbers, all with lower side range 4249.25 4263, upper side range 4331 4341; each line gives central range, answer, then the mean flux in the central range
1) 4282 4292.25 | 0.8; 137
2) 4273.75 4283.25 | 0.6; 139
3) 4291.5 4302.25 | 1.9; 124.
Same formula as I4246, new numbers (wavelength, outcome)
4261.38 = 157.3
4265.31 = 149.3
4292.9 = 122.3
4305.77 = 84.09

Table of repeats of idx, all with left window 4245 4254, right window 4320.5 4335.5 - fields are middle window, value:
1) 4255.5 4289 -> 0.05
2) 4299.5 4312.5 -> 0.46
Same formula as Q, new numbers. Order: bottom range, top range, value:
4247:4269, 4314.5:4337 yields 1.15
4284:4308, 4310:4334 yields 1.29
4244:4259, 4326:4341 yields 1.13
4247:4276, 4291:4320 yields 0.89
